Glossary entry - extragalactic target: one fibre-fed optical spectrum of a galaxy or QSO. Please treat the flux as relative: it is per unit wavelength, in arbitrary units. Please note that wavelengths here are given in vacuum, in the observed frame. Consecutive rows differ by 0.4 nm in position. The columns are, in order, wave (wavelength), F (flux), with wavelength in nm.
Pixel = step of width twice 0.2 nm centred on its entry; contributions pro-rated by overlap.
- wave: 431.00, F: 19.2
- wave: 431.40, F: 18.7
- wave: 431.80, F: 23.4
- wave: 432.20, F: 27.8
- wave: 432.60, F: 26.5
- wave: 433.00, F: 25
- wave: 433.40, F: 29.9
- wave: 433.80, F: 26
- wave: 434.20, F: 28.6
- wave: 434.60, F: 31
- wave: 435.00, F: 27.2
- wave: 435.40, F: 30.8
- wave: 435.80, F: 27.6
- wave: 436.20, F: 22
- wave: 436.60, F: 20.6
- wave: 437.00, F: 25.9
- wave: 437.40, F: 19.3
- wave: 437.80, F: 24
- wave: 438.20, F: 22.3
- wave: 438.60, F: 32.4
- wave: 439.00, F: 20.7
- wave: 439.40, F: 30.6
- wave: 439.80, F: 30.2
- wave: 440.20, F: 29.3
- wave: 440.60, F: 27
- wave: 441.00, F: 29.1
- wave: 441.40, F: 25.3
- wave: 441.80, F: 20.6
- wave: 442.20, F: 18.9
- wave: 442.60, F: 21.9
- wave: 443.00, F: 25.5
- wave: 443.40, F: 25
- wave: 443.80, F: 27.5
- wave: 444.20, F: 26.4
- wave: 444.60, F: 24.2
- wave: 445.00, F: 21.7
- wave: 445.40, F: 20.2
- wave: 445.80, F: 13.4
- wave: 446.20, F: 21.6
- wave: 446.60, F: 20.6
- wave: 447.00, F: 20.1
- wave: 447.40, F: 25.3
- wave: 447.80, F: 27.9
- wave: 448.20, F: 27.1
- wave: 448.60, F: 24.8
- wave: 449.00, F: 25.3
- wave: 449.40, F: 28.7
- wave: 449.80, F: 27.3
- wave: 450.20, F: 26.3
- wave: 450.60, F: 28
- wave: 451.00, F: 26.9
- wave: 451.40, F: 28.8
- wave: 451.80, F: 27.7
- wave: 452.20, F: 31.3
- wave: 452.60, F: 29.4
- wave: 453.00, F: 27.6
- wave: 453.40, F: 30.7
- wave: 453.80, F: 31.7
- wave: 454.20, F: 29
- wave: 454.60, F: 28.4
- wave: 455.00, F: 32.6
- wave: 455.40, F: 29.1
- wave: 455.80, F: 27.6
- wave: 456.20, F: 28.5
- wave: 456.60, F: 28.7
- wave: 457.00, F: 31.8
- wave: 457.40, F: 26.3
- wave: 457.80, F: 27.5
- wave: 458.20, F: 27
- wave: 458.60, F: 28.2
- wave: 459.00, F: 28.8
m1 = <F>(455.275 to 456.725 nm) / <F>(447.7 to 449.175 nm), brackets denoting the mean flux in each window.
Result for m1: 1.09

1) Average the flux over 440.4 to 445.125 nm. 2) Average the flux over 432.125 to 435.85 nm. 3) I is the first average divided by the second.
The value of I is 0.87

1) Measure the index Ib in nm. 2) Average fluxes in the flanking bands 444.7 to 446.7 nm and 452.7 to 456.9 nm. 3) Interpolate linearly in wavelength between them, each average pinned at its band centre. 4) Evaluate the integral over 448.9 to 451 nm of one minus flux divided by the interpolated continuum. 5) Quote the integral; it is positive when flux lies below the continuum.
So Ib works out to -0.26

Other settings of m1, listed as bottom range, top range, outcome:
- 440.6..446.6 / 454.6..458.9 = 1.25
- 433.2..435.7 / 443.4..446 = 0.78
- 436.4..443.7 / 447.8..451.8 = 1.09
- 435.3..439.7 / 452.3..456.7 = 1.17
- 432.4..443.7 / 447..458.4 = 1.09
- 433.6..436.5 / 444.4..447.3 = 0.75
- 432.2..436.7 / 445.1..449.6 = 0.86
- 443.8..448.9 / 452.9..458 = 1.27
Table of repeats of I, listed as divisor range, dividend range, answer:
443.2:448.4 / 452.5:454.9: 1.28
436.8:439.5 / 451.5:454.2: 1.19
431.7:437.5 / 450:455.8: 1.11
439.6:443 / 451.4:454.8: 1.16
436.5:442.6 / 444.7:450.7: 0.95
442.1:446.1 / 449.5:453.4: 1.26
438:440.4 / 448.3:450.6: 0.97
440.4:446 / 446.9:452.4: 1.15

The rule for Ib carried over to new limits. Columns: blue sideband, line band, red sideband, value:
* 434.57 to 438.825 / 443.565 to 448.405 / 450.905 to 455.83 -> 0.81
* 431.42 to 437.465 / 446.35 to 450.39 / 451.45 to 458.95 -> 0.40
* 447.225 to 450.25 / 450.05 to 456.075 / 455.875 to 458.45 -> -0.34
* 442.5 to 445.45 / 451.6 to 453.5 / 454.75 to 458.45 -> -0.13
